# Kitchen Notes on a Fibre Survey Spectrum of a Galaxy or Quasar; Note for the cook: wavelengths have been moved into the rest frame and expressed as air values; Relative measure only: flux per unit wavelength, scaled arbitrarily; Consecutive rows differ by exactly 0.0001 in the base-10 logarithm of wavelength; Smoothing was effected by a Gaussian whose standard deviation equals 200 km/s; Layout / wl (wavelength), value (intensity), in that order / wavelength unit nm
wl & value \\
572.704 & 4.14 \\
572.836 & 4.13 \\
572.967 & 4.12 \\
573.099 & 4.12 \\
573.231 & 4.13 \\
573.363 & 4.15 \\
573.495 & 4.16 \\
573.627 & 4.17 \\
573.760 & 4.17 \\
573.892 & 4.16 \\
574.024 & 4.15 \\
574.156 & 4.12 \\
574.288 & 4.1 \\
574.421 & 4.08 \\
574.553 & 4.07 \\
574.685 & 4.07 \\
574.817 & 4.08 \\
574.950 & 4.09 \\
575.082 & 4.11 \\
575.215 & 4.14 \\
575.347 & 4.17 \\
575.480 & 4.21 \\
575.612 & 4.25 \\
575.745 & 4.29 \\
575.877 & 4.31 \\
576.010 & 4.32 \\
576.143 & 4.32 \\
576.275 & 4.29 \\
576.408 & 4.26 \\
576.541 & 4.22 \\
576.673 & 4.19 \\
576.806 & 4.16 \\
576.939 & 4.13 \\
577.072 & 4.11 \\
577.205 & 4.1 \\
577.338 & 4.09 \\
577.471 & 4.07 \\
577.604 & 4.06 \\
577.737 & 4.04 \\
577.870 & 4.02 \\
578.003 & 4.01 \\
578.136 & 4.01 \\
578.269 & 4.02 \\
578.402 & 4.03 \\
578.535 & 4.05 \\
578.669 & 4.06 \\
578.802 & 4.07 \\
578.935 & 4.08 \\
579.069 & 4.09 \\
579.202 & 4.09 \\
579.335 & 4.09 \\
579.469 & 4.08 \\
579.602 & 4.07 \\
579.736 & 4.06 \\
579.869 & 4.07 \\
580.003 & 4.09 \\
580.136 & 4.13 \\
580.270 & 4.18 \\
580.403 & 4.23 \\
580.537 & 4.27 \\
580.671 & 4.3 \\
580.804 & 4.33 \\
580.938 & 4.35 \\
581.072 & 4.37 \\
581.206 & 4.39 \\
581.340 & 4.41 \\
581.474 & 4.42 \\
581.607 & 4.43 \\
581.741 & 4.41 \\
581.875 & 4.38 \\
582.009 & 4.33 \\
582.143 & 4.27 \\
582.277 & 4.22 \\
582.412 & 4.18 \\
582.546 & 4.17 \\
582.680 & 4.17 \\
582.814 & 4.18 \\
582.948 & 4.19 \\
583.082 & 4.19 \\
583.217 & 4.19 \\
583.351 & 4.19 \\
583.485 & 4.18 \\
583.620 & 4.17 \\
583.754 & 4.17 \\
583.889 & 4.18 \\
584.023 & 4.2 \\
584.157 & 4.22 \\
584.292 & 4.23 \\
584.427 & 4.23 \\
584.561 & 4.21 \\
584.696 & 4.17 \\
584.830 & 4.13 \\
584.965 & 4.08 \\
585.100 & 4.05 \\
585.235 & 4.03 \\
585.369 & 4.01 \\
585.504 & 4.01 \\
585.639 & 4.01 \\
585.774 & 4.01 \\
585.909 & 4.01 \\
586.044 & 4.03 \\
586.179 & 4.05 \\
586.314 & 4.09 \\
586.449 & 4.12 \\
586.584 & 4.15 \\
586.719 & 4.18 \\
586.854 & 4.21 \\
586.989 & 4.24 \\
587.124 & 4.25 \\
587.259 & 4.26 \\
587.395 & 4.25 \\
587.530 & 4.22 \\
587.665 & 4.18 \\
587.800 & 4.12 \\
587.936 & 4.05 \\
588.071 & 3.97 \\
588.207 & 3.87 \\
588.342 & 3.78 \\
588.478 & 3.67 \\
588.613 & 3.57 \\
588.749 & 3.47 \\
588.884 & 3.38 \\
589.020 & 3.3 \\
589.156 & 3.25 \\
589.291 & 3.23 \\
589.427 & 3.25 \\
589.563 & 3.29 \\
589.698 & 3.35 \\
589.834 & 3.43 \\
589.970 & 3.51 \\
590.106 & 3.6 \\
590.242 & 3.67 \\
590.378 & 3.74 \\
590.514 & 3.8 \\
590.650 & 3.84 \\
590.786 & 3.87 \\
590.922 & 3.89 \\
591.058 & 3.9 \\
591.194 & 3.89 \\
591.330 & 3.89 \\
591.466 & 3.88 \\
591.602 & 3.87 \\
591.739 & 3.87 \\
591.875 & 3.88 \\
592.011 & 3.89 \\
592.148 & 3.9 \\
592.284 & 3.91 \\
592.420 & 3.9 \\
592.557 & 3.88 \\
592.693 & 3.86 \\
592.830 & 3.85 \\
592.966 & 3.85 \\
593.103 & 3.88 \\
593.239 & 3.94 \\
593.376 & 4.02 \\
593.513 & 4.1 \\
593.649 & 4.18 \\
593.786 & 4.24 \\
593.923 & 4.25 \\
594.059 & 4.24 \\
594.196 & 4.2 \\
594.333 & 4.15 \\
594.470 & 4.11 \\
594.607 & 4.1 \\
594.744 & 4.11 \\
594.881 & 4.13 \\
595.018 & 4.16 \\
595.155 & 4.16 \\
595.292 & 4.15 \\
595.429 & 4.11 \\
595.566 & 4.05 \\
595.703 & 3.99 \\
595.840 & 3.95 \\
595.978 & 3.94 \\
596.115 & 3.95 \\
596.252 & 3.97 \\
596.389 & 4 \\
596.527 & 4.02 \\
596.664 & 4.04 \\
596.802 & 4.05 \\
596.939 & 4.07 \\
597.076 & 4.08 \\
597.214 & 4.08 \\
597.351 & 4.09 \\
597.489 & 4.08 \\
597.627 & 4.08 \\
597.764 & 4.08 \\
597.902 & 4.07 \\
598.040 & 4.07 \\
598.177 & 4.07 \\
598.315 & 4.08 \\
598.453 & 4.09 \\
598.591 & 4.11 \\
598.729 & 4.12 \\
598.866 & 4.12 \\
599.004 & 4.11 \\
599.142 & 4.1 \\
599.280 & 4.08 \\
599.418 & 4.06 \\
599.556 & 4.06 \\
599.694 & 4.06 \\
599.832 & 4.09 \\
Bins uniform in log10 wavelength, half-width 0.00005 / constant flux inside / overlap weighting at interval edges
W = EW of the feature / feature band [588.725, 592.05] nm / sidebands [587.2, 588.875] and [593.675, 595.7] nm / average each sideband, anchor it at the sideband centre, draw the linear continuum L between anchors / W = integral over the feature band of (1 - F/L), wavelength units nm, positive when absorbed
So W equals 0.31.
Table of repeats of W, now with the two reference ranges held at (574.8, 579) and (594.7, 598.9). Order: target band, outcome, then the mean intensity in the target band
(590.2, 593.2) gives 0.16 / 3.86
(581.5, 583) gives -0.06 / 4.27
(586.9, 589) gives 0.08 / 3.94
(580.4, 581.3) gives -0.05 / 4.33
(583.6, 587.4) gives -0.03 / 4.13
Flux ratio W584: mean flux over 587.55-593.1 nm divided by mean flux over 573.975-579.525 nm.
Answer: 0.91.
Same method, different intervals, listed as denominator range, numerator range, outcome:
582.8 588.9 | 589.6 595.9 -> 0.97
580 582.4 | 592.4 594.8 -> 0.94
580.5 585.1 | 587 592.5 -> 0.89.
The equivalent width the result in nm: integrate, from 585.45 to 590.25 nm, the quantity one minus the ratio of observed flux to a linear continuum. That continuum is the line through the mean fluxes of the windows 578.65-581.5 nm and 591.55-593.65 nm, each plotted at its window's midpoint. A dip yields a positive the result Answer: 0.22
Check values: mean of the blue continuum 4.19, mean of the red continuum 3.92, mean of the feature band 3.83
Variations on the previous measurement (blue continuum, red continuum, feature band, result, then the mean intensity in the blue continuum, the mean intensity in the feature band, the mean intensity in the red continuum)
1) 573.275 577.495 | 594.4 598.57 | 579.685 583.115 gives -0.10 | 4.17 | 4.26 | 4.06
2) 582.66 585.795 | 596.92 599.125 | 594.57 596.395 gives 0.02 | 4.14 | 4.06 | 4.09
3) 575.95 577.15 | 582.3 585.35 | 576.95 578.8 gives 0.07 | 4.22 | 4.05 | 4.17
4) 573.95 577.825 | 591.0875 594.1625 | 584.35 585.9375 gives -0.01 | 4.16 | 4.08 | 3.97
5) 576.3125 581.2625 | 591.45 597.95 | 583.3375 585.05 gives -0.03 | 4.13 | 4.18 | 4.03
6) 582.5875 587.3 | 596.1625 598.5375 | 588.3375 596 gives 0.46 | 4.14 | 3.85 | 4.06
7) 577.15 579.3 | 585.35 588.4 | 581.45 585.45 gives -0.12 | 4.06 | 4.2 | 4.09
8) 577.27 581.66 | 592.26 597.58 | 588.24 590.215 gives 0.31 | 4.15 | 3.45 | 4.05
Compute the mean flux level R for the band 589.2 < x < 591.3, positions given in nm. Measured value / 3.62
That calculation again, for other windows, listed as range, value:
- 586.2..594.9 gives 3.89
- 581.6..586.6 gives 4.16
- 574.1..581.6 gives 4.16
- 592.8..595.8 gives 4.09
